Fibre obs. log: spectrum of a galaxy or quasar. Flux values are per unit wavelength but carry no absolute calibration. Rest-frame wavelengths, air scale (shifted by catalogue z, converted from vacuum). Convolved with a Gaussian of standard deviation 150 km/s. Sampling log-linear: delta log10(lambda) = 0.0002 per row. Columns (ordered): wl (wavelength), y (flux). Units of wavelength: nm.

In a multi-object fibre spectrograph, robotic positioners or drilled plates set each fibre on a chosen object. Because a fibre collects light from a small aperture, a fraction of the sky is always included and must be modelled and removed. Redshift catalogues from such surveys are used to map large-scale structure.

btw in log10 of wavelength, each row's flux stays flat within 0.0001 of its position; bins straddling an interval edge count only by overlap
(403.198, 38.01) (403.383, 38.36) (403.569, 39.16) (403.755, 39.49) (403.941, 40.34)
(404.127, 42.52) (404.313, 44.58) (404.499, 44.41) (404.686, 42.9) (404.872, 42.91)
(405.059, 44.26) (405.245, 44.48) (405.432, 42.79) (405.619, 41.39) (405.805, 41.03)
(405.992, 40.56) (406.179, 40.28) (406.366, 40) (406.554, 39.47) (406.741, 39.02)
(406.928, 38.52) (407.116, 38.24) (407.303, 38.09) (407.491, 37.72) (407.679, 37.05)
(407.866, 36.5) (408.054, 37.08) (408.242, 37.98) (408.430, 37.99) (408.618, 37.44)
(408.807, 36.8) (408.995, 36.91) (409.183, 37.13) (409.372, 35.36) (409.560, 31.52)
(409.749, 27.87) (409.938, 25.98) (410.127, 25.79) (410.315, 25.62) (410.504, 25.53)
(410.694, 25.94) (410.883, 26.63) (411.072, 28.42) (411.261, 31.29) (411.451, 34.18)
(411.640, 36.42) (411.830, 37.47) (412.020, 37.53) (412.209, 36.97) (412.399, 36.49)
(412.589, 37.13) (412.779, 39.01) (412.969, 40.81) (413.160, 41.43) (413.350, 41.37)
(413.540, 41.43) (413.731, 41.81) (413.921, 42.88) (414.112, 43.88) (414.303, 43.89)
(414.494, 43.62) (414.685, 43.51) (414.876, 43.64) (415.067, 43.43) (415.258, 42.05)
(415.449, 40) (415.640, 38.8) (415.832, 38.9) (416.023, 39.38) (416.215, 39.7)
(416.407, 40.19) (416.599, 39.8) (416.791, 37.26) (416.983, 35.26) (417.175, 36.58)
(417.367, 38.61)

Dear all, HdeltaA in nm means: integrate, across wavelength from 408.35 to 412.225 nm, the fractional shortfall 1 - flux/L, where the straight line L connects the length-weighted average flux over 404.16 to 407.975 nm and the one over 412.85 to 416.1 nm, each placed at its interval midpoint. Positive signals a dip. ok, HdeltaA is 0.85 nm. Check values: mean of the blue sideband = 40.7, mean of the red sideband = 41.8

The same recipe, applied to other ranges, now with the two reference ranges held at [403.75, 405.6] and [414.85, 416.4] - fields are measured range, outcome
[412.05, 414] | 0.062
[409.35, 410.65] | 0.437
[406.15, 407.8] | 0.150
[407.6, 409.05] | 0.170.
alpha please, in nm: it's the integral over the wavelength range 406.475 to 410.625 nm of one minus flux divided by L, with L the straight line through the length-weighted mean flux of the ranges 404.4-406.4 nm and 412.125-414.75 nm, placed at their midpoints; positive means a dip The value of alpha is 0.716 nm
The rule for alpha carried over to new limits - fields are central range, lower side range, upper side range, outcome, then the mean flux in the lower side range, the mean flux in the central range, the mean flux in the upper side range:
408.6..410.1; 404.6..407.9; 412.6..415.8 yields 0.287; 40.4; 33.1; 41.8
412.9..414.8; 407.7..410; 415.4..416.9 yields -0.231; 35.1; 42.5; 39.2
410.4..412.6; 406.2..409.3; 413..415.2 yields 0.440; 37.9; 32.6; 42.7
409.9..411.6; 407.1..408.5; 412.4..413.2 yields 0.460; 37.6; 28.1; 39.1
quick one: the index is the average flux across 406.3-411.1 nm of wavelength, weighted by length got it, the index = 34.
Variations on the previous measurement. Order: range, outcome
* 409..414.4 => 35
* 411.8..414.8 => 40.7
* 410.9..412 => 33.3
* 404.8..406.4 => 42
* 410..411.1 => 26.2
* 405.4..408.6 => 38.9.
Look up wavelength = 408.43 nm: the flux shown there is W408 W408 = 37.99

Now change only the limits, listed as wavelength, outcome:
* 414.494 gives 43.62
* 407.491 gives 37.72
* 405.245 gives 44.48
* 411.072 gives 28.42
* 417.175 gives 36.58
